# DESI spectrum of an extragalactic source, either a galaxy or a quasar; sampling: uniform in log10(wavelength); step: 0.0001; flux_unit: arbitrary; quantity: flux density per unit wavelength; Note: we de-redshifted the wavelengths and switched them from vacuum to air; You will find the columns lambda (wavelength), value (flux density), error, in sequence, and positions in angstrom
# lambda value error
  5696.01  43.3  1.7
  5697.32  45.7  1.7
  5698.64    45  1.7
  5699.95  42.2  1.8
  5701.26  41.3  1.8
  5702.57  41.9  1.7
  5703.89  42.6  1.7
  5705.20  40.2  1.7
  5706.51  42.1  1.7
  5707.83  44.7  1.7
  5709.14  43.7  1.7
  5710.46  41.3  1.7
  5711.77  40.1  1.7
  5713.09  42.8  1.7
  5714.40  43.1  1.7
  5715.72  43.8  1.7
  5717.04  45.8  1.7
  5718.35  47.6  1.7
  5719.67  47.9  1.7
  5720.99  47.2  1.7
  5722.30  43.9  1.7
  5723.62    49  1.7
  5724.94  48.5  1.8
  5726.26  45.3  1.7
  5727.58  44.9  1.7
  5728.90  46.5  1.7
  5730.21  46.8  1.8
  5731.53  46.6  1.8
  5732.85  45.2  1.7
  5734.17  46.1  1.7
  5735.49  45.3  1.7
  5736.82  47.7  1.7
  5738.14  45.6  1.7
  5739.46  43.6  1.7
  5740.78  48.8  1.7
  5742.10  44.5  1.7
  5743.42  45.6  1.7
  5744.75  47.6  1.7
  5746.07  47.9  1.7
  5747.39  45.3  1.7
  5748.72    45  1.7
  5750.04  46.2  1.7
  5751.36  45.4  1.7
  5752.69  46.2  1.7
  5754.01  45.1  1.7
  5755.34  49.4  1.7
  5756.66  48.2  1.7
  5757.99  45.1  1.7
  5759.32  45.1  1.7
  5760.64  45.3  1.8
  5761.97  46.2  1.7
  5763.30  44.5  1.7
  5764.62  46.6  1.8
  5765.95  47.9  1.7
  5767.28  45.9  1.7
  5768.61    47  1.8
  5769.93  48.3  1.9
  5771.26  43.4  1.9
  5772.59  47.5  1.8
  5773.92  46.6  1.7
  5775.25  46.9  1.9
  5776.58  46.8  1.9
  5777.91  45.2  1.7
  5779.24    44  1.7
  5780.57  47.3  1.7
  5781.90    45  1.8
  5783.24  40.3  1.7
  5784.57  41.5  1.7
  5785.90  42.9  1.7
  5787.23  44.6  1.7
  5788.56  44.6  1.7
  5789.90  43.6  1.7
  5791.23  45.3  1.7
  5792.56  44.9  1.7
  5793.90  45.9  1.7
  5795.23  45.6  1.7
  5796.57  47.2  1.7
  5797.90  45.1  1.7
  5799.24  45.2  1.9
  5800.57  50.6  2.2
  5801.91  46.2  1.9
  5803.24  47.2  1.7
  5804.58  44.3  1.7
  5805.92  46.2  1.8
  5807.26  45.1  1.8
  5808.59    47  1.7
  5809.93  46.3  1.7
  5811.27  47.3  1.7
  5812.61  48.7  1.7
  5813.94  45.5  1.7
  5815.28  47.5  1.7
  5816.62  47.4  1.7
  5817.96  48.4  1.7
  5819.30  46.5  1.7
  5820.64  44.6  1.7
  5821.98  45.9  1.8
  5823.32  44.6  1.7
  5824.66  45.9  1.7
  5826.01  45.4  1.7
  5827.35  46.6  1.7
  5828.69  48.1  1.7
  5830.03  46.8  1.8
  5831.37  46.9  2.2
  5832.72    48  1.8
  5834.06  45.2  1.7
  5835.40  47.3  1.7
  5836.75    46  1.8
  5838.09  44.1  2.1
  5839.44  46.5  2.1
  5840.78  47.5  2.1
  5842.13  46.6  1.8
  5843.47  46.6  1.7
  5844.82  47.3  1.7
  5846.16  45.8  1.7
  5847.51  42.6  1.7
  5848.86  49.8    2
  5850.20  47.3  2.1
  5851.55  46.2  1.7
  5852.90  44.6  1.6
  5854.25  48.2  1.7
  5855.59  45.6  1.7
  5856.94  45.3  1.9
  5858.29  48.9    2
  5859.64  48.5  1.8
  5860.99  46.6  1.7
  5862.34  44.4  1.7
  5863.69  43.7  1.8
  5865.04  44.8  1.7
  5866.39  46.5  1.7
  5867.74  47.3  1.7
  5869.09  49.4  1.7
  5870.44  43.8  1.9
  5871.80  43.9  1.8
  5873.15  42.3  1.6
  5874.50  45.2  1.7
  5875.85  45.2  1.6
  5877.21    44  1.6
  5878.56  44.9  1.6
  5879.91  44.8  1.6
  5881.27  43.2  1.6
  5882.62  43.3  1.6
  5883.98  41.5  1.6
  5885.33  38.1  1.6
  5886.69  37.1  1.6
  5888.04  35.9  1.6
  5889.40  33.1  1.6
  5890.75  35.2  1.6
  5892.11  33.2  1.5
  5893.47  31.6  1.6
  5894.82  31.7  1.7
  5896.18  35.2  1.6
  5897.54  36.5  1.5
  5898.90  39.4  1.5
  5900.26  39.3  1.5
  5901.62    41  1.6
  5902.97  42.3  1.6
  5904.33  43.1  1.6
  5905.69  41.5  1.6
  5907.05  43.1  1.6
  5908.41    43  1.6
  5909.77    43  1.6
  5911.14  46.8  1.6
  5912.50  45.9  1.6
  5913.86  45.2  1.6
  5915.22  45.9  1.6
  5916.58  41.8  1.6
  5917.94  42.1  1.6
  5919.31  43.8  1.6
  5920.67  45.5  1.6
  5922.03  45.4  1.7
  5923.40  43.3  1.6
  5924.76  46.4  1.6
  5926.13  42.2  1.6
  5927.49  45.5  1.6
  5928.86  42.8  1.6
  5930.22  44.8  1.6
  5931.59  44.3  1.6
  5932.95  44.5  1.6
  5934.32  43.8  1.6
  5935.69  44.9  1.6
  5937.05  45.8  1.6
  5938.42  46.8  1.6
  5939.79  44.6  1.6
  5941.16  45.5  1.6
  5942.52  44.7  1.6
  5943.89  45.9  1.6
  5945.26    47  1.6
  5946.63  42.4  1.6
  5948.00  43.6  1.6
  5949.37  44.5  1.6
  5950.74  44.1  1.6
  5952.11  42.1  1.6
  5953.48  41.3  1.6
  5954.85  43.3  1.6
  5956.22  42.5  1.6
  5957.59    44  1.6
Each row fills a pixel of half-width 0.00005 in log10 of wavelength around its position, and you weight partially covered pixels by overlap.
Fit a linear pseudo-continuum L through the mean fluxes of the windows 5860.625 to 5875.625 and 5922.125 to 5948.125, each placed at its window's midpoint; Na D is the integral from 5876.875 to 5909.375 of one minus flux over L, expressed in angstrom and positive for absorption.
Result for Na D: 4.2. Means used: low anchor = 45.2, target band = 39.2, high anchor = 44.7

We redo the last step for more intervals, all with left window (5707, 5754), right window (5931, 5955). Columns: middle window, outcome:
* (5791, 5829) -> -1.0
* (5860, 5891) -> 1.3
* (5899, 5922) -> 0.7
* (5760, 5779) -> -0.4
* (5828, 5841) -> -0.5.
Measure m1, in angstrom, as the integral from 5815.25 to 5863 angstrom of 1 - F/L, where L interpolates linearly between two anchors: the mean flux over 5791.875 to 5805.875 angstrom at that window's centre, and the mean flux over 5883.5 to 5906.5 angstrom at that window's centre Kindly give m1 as -4.5 angstrom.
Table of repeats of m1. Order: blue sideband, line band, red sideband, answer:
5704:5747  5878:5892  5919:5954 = 1.7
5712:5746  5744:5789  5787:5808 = 0.1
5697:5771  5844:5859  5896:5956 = -0.8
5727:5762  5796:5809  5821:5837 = 0.0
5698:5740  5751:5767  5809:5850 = -0.3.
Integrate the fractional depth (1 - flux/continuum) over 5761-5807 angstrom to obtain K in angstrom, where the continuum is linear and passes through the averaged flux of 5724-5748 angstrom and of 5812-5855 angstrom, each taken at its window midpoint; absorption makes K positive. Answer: 0.8 angstrom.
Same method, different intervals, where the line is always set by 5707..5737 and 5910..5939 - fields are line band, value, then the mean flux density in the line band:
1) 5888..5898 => 2.4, 33.9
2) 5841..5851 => -0.4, 46.6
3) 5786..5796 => 0.1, 44.8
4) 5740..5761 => -0.5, 46.3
